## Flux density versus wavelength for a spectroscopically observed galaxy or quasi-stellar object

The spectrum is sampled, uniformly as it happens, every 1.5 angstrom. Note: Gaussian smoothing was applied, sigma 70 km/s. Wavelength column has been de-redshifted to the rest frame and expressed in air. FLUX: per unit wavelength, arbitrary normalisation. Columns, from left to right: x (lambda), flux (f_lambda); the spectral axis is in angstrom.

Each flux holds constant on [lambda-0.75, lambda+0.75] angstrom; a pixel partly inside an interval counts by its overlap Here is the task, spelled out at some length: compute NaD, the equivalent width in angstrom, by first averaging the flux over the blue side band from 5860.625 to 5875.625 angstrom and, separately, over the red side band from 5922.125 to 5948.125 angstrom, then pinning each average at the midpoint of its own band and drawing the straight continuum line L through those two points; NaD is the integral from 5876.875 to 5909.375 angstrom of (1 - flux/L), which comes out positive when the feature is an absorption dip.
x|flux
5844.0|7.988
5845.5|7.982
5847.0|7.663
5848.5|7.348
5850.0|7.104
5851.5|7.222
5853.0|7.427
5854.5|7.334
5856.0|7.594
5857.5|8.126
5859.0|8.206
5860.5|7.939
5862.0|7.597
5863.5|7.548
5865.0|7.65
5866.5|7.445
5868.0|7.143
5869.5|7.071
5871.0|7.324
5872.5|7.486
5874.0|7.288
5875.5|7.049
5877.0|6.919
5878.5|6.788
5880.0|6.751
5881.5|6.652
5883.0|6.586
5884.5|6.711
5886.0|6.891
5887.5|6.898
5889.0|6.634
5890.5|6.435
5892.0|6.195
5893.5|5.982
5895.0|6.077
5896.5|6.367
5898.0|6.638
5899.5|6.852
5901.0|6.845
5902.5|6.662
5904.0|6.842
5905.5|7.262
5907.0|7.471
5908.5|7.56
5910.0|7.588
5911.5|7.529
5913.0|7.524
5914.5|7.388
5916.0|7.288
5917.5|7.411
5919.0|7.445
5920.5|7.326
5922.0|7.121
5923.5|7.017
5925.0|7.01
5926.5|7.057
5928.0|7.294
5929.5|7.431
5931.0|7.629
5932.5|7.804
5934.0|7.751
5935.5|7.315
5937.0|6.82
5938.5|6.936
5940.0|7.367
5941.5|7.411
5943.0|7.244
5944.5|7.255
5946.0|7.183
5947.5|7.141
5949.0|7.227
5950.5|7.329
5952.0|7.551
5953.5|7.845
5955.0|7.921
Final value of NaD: 2.8 angstrom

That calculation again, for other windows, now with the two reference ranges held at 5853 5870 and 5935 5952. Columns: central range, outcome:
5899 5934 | 0.3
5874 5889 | 1.4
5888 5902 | 1.9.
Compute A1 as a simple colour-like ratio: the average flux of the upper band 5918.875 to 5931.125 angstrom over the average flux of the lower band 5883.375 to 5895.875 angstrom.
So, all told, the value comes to 1.1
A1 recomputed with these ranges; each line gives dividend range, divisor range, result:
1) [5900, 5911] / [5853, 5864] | 0.93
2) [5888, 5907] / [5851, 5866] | 0.86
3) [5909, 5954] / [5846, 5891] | 1.01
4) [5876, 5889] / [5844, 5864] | 0.89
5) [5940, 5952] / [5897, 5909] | 1.04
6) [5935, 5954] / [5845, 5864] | 0.95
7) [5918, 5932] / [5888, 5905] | 1.12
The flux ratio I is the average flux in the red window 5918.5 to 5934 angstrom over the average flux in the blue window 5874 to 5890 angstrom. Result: 1.1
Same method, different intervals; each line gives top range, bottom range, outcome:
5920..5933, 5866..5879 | 1.02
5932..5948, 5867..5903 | 1.08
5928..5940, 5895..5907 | 1.09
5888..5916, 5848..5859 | 0.92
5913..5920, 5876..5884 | 1.10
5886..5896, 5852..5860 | 0.83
